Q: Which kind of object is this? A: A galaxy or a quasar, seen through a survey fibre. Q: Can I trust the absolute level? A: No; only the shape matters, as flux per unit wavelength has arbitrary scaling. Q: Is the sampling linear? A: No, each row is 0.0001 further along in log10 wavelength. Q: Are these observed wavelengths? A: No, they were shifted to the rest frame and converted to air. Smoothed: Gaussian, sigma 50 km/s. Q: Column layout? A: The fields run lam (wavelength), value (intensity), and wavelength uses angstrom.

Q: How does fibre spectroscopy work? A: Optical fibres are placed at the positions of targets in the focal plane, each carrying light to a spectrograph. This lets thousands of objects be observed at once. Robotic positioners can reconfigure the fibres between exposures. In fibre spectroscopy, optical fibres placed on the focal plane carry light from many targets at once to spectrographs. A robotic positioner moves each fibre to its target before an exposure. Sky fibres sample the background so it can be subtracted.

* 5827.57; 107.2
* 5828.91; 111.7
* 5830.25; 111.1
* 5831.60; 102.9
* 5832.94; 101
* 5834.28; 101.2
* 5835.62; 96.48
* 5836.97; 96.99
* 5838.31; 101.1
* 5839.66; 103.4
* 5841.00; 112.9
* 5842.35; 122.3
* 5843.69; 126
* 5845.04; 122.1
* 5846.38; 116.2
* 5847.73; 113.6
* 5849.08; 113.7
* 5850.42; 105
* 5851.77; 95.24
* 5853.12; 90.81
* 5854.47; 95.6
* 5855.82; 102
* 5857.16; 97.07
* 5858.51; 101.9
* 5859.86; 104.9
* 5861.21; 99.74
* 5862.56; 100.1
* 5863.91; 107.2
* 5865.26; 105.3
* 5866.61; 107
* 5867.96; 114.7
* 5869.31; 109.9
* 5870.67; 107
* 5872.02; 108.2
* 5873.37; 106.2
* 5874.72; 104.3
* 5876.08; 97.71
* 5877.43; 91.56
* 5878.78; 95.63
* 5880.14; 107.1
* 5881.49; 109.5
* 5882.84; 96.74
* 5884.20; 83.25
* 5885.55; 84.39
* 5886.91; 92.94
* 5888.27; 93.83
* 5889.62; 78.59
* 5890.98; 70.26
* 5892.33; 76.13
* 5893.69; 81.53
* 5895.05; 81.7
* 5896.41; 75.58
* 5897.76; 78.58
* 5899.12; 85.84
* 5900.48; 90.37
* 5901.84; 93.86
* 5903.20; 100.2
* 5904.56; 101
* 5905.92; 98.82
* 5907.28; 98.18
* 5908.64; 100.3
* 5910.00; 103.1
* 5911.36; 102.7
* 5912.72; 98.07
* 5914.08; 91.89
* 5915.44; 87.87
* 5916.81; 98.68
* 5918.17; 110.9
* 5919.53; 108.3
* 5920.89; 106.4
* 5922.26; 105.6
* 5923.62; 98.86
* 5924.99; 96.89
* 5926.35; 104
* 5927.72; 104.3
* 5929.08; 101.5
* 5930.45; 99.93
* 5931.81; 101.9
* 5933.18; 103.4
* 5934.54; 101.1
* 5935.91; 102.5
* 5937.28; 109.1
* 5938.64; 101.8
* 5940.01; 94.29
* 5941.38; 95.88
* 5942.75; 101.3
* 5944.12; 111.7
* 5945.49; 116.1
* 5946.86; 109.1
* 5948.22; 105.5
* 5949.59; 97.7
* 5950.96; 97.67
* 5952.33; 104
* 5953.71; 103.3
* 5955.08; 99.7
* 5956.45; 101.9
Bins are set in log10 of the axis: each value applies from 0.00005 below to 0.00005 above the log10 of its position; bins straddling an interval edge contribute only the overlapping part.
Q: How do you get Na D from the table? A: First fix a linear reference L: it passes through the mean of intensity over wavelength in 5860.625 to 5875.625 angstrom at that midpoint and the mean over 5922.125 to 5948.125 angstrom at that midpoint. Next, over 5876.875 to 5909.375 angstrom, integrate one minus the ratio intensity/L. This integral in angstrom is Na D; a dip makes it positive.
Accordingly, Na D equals 4.6 angstrom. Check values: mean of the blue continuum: 106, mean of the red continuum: 103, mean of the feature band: 90.3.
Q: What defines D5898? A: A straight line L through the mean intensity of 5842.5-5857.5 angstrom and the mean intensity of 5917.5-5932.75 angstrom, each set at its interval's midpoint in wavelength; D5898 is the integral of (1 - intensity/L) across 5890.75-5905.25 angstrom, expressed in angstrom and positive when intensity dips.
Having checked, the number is 2.7 angstrom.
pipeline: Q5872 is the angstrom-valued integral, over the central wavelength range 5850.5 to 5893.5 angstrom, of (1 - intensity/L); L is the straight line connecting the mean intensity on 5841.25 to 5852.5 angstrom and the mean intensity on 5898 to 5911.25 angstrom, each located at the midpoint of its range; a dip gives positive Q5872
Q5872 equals 3.5 angstrom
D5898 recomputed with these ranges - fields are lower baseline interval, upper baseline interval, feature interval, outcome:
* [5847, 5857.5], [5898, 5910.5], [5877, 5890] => 0.62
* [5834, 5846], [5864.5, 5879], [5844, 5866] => 0.52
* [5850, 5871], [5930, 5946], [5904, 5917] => 0.62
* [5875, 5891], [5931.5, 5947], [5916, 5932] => -0.34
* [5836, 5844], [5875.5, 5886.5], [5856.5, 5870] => -0.44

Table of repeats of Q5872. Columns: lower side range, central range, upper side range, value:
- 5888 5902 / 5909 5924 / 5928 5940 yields -1.3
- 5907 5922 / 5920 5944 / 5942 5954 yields 0.2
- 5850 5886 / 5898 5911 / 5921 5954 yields 0.7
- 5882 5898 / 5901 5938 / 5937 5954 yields -2.8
